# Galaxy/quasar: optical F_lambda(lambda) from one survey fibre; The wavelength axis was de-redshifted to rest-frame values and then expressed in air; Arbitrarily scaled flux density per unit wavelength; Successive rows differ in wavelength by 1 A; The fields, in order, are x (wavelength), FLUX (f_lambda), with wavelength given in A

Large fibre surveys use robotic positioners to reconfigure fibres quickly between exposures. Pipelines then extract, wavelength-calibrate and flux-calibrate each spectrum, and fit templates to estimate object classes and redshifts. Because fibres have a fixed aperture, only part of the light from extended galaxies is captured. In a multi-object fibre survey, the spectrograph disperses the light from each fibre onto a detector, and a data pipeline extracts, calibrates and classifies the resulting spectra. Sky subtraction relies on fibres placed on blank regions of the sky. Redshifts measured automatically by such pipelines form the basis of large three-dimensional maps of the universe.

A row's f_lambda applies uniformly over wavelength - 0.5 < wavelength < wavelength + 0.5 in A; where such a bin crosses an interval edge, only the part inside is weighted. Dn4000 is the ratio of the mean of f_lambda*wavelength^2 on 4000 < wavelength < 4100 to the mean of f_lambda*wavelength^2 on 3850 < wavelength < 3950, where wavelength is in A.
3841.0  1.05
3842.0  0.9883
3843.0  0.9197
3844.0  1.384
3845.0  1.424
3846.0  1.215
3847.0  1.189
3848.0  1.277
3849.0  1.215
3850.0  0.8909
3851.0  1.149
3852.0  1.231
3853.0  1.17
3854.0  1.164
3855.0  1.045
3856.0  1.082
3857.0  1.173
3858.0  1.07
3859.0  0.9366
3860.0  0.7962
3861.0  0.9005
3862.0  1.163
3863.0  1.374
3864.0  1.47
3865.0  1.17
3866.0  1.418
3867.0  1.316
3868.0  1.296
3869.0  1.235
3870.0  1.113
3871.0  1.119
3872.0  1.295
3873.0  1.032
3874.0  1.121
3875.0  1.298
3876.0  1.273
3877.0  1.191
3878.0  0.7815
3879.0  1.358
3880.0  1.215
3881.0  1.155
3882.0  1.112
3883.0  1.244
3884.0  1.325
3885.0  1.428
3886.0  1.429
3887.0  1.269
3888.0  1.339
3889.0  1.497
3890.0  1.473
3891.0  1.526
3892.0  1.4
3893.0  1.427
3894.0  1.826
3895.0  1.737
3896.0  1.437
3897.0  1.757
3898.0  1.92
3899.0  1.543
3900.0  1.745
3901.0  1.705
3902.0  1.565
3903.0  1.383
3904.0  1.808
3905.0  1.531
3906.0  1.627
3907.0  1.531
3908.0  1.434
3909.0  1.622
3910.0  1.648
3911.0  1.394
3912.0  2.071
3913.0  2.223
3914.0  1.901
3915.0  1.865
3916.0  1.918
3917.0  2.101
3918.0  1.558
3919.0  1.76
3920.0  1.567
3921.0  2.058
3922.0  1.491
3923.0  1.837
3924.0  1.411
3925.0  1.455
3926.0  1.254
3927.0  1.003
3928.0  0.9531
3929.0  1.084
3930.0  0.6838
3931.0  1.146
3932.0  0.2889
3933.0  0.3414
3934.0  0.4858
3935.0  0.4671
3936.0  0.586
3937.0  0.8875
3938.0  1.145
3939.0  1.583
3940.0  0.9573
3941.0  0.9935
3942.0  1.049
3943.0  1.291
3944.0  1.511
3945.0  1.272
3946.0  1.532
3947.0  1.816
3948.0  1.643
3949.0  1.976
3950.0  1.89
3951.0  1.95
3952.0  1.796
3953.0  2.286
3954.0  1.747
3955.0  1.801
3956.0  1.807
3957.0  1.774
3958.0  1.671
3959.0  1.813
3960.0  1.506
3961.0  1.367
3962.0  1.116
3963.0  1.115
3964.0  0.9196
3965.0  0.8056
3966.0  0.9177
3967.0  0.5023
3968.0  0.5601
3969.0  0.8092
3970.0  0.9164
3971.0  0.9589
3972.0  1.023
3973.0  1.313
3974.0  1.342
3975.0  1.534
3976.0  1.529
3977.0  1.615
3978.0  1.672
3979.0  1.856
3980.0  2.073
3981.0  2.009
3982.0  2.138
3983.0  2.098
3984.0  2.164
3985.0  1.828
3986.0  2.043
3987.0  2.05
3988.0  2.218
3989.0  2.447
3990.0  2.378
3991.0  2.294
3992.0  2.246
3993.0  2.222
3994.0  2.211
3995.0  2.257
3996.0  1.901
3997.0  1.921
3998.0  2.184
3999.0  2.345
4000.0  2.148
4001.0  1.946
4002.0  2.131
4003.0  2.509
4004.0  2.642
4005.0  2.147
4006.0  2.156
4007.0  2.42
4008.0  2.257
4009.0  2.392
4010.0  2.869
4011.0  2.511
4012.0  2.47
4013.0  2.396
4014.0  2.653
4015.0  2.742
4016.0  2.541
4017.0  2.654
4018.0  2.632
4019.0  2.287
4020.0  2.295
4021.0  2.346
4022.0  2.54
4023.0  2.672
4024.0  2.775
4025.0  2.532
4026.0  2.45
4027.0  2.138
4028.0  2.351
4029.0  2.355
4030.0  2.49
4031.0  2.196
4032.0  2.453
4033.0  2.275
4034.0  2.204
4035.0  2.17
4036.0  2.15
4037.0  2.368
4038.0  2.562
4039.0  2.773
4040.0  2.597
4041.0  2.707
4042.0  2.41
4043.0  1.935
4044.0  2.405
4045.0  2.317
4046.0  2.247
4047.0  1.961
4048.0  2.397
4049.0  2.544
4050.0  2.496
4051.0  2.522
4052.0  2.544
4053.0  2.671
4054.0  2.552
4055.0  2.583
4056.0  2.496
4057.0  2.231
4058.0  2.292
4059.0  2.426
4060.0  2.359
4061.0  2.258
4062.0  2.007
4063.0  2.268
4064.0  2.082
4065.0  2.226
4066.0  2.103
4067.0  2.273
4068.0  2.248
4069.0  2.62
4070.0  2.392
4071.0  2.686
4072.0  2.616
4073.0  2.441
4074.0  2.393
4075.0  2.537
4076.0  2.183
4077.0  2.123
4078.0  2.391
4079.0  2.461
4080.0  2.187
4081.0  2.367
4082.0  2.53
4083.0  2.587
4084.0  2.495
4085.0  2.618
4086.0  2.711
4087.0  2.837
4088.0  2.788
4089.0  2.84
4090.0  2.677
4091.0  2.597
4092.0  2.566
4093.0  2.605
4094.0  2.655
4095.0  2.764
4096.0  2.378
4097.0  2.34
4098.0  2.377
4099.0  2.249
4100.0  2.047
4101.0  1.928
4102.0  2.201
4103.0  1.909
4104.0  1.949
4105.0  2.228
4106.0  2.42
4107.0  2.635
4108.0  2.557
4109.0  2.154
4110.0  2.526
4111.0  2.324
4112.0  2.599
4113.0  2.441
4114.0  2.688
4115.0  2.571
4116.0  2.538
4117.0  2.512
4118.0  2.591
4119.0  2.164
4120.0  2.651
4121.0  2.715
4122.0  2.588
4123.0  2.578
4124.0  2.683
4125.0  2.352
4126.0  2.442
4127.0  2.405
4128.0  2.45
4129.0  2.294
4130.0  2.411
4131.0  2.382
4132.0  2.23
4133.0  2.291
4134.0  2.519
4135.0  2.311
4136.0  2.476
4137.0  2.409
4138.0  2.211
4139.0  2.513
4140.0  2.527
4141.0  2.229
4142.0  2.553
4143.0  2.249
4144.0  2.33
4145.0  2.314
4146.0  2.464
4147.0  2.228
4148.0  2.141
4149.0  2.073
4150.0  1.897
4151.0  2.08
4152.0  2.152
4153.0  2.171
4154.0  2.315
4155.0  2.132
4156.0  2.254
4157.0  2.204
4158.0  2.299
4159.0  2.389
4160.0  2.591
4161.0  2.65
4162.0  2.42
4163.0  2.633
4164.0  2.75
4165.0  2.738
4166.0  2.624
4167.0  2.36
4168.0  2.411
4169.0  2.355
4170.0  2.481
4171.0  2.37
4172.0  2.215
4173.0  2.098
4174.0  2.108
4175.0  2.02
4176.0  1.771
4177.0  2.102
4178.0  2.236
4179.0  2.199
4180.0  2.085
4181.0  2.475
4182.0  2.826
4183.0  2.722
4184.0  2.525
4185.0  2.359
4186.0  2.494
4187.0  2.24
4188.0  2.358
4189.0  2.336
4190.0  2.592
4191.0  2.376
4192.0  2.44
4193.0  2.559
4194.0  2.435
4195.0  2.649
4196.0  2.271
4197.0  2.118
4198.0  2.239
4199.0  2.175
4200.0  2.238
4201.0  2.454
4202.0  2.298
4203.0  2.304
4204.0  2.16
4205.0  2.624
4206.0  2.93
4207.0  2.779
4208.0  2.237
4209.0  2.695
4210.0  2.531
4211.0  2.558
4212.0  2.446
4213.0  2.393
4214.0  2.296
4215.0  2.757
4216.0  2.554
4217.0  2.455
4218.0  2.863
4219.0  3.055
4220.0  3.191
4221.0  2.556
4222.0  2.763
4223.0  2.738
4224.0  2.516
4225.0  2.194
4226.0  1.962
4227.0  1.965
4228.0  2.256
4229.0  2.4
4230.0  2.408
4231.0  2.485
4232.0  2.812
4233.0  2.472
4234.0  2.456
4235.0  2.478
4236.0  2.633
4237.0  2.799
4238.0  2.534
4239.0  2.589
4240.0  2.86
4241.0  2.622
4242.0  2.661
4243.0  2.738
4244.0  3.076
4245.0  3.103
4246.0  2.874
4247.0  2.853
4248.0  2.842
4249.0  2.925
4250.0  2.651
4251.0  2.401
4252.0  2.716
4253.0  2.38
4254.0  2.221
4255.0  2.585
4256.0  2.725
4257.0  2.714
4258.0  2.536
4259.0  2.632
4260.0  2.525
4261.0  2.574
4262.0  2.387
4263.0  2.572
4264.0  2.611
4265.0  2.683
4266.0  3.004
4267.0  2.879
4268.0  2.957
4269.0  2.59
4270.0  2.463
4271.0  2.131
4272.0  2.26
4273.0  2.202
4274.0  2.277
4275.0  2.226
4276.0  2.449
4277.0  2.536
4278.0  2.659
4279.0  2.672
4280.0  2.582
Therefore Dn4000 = 1.95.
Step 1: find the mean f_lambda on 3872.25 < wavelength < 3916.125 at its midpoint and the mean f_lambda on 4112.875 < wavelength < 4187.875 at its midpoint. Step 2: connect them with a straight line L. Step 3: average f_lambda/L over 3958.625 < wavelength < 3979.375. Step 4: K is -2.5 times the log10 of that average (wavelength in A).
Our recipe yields 0.42 mag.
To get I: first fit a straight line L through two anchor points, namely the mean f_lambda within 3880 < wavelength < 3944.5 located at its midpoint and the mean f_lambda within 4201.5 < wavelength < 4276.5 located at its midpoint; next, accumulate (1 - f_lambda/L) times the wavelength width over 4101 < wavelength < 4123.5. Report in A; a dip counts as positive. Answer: -3.2 A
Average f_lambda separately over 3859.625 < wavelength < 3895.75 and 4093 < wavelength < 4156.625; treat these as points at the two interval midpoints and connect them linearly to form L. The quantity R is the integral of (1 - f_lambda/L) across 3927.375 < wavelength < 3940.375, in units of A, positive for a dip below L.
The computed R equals 6.07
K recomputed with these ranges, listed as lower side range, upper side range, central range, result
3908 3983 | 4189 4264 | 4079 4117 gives -0.21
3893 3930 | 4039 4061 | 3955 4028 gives 0.07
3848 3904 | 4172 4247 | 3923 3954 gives 0.22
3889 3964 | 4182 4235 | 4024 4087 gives -0.23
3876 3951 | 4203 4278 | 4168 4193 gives 0.02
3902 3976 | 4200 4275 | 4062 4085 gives -0.23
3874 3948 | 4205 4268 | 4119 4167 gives -0.06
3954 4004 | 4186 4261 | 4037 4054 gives -0.25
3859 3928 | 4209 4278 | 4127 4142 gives -0.07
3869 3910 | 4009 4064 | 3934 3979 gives 0.37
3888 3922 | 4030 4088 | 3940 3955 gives 0.17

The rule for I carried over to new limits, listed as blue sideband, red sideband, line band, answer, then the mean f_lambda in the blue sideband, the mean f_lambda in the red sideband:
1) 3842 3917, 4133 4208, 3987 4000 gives -3.3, 1.37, 2.36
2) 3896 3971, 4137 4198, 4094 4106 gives -1.0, 1.41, 2.34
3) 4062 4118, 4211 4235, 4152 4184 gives 1.6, 2.42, 2.52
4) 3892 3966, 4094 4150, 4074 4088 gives -1.8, 1.46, 2.38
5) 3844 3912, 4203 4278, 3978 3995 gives -4.2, 1.33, 2.58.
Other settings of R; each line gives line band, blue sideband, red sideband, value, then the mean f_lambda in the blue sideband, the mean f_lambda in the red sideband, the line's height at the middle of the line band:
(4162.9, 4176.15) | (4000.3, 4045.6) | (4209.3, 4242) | 0.8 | 2.42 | 2.55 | 2.51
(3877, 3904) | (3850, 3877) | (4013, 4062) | -1.6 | 1.16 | 2.42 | 1.36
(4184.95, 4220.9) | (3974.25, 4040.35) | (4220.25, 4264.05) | 0.7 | 2.27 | 2.59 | 2.54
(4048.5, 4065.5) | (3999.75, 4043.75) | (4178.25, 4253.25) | 0.4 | 2.42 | 2.53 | 2.44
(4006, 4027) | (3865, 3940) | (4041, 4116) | -4.7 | 1.37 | 2.41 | 2.04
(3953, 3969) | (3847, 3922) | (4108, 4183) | 3.6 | 1.41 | 2.38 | 1.69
